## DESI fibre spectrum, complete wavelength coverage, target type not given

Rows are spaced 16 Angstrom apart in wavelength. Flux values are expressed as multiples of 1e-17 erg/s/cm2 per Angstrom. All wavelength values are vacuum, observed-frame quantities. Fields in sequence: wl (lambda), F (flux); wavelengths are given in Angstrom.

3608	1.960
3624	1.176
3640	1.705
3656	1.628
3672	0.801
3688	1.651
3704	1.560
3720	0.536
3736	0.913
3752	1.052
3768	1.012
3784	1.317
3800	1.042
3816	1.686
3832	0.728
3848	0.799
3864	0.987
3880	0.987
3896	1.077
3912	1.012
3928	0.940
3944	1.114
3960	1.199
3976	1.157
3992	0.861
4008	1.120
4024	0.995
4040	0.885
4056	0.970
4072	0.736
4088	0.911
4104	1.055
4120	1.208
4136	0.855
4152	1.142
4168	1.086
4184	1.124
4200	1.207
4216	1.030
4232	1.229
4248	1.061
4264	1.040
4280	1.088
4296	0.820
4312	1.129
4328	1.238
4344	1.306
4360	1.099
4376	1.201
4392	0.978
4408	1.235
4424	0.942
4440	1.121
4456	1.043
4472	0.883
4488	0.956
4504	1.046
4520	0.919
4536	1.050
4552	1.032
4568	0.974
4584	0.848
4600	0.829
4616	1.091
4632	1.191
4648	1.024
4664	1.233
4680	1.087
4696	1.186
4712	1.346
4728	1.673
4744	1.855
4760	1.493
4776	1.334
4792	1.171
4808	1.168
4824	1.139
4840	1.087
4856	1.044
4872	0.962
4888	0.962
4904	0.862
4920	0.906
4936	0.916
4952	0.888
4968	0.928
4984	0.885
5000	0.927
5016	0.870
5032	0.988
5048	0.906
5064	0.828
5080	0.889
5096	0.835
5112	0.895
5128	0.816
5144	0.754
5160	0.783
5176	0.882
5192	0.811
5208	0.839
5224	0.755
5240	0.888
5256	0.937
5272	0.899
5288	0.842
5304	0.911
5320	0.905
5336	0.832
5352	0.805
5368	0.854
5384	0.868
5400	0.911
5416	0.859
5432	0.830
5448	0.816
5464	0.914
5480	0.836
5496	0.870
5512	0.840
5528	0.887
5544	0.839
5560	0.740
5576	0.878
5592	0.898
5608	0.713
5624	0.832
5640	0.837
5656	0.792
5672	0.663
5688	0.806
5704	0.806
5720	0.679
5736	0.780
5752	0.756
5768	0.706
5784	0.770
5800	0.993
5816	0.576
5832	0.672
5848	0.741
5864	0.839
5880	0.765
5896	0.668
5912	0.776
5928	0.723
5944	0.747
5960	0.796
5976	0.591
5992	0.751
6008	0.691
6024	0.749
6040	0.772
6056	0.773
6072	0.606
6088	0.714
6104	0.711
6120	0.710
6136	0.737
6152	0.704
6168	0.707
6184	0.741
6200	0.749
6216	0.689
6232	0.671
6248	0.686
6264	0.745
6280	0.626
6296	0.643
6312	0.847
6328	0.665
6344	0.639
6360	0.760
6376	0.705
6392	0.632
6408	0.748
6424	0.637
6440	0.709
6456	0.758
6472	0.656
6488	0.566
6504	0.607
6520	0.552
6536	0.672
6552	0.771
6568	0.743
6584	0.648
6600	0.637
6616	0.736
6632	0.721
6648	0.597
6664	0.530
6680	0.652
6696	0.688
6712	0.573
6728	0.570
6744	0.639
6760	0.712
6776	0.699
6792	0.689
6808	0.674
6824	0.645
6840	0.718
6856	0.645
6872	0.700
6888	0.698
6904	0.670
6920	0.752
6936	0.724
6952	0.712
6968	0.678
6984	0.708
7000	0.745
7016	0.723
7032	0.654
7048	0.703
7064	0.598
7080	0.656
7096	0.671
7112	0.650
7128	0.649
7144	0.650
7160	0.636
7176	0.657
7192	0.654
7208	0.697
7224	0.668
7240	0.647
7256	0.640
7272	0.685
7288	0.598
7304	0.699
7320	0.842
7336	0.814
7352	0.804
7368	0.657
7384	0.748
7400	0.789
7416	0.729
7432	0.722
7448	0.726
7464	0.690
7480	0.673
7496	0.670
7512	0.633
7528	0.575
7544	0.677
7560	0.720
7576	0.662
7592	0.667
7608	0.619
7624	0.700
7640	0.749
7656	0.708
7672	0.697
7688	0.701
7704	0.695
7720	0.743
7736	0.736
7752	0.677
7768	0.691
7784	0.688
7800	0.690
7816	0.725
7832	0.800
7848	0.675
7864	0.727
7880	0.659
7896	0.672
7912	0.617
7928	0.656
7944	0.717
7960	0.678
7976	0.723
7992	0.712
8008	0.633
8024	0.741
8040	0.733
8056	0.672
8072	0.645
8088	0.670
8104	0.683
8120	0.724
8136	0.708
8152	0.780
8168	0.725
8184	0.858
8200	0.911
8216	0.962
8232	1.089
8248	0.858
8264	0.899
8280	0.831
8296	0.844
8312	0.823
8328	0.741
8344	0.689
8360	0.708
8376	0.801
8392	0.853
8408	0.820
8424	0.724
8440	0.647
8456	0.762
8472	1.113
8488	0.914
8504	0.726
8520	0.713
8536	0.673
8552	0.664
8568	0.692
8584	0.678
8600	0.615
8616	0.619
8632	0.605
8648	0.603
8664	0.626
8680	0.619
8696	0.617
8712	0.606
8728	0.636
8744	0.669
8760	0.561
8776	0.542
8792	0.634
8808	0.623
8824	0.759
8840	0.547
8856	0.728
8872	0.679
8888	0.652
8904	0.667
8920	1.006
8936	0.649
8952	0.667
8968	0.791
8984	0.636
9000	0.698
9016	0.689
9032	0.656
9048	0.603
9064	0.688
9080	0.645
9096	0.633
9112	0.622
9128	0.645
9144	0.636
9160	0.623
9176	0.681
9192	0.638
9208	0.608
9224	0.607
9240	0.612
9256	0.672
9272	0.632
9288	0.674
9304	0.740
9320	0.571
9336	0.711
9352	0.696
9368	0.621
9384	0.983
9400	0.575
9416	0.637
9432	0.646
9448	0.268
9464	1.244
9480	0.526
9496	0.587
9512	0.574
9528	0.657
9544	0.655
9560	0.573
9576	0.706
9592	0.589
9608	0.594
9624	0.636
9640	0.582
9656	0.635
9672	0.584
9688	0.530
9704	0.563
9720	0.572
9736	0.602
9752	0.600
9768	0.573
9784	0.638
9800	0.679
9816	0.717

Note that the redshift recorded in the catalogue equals 0.69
